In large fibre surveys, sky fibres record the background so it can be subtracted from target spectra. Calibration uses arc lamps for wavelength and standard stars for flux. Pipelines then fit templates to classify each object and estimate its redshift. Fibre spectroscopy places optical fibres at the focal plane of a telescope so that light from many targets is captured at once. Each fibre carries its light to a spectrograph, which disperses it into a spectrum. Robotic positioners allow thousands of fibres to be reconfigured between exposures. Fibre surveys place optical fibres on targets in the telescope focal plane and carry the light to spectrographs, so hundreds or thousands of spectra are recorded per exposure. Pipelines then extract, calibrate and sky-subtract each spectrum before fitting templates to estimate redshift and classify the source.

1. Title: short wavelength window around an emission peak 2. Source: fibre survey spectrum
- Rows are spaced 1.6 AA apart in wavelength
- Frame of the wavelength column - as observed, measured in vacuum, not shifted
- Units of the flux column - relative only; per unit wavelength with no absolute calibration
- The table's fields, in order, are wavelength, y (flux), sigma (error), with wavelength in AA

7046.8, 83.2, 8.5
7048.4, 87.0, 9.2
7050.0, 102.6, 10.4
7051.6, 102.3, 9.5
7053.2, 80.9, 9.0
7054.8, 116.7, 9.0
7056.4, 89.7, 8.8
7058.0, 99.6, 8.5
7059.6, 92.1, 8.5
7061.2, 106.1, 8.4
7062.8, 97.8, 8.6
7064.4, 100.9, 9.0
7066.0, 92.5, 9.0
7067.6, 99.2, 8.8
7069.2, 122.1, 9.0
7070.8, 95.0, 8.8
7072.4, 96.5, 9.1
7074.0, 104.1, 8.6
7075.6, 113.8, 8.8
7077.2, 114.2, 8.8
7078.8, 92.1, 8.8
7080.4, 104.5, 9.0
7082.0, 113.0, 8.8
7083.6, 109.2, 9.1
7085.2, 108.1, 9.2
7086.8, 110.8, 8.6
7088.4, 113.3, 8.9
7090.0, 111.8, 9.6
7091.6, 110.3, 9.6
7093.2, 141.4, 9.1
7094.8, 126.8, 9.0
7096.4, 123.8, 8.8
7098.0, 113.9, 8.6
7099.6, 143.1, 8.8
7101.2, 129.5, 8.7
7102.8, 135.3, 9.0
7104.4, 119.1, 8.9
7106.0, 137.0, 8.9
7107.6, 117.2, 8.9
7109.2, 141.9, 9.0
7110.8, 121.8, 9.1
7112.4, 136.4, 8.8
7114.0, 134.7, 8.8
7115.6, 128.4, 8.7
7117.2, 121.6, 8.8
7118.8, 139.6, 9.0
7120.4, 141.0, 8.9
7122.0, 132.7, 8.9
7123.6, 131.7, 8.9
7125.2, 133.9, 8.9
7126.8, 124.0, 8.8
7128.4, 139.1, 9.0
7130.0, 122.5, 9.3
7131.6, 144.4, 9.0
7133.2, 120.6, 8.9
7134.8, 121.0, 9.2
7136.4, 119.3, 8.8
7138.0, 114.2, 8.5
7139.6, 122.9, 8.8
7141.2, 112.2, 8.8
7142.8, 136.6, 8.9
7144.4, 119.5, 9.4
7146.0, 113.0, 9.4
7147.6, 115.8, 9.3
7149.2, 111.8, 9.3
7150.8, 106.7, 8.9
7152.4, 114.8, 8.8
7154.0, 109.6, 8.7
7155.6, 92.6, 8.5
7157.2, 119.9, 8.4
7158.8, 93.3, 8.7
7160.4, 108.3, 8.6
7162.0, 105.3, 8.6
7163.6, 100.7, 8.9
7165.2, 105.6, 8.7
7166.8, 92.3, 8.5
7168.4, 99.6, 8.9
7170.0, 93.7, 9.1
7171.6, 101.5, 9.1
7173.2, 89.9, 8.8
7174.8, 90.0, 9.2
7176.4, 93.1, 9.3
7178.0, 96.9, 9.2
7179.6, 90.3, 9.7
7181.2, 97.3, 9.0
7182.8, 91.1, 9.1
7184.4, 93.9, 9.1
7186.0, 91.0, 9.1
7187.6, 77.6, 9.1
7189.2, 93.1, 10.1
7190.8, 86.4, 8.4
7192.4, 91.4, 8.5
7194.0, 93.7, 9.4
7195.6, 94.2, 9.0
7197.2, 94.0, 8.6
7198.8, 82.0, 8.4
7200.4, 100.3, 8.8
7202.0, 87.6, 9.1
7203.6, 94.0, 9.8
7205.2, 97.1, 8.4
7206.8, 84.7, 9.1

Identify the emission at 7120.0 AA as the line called Mg II 2798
